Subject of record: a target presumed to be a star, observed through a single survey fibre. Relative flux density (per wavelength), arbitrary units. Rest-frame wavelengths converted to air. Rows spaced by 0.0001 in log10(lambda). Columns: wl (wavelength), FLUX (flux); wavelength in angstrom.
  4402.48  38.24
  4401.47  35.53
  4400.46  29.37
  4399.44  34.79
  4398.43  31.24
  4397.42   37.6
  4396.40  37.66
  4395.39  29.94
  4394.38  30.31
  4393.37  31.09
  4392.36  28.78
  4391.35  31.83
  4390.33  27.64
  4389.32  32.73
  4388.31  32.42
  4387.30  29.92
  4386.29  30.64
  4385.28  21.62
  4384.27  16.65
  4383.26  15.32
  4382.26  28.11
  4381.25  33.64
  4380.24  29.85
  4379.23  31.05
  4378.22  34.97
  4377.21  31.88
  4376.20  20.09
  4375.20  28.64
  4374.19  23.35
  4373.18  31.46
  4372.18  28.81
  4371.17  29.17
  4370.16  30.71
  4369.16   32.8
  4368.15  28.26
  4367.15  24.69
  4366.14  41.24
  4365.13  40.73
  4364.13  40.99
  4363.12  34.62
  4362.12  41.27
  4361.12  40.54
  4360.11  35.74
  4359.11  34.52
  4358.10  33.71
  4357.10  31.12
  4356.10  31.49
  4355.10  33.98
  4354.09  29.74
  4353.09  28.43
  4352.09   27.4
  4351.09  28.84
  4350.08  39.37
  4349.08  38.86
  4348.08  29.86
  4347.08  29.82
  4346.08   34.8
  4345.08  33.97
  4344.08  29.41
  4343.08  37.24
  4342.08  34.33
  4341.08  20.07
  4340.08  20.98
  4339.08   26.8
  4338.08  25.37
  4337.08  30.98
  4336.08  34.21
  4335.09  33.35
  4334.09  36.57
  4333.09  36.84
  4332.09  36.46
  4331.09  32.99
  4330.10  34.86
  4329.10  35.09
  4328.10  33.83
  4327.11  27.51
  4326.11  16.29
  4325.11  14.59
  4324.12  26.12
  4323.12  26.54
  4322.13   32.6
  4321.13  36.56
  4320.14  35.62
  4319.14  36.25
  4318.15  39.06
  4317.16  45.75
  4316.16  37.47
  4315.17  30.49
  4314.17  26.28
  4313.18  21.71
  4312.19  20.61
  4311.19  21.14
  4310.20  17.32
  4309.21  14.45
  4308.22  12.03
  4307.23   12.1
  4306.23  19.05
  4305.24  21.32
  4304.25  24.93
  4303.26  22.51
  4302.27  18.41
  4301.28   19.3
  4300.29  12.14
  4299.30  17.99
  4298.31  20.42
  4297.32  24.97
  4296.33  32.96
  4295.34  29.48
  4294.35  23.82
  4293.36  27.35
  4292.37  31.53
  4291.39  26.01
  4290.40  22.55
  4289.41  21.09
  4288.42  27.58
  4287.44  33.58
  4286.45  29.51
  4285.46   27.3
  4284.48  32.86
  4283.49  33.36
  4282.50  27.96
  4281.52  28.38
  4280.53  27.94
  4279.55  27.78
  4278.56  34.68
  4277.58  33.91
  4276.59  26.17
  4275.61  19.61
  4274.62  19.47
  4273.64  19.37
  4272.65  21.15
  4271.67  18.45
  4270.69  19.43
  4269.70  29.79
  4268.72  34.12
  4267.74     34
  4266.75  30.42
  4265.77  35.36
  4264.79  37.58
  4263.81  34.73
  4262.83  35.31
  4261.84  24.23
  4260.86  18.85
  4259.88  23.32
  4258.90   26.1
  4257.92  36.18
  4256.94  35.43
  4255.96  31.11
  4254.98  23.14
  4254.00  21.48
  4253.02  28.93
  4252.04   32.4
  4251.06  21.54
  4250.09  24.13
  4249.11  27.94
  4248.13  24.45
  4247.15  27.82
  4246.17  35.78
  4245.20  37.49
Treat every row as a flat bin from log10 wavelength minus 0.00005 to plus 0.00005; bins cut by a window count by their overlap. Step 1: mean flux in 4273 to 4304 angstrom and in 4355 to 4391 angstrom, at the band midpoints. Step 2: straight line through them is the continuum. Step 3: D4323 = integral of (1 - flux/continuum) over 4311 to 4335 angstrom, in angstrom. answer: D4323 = -2.7 angstrom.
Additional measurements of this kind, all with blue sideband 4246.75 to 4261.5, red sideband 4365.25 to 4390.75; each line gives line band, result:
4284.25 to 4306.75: 2.4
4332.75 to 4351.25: -2.3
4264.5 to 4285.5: -0.7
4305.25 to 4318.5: 1.7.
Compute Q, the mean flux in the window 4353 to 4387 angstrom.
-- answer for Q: 30.9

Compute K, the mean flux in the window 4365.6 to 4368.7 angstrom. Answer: 31.4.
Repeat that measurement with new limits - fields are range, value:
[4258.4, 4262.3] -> 23.2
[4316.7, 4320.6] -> 39.2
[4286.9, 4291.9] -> 26.2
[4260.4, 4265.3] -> 30.2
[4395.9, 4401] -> 34.1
